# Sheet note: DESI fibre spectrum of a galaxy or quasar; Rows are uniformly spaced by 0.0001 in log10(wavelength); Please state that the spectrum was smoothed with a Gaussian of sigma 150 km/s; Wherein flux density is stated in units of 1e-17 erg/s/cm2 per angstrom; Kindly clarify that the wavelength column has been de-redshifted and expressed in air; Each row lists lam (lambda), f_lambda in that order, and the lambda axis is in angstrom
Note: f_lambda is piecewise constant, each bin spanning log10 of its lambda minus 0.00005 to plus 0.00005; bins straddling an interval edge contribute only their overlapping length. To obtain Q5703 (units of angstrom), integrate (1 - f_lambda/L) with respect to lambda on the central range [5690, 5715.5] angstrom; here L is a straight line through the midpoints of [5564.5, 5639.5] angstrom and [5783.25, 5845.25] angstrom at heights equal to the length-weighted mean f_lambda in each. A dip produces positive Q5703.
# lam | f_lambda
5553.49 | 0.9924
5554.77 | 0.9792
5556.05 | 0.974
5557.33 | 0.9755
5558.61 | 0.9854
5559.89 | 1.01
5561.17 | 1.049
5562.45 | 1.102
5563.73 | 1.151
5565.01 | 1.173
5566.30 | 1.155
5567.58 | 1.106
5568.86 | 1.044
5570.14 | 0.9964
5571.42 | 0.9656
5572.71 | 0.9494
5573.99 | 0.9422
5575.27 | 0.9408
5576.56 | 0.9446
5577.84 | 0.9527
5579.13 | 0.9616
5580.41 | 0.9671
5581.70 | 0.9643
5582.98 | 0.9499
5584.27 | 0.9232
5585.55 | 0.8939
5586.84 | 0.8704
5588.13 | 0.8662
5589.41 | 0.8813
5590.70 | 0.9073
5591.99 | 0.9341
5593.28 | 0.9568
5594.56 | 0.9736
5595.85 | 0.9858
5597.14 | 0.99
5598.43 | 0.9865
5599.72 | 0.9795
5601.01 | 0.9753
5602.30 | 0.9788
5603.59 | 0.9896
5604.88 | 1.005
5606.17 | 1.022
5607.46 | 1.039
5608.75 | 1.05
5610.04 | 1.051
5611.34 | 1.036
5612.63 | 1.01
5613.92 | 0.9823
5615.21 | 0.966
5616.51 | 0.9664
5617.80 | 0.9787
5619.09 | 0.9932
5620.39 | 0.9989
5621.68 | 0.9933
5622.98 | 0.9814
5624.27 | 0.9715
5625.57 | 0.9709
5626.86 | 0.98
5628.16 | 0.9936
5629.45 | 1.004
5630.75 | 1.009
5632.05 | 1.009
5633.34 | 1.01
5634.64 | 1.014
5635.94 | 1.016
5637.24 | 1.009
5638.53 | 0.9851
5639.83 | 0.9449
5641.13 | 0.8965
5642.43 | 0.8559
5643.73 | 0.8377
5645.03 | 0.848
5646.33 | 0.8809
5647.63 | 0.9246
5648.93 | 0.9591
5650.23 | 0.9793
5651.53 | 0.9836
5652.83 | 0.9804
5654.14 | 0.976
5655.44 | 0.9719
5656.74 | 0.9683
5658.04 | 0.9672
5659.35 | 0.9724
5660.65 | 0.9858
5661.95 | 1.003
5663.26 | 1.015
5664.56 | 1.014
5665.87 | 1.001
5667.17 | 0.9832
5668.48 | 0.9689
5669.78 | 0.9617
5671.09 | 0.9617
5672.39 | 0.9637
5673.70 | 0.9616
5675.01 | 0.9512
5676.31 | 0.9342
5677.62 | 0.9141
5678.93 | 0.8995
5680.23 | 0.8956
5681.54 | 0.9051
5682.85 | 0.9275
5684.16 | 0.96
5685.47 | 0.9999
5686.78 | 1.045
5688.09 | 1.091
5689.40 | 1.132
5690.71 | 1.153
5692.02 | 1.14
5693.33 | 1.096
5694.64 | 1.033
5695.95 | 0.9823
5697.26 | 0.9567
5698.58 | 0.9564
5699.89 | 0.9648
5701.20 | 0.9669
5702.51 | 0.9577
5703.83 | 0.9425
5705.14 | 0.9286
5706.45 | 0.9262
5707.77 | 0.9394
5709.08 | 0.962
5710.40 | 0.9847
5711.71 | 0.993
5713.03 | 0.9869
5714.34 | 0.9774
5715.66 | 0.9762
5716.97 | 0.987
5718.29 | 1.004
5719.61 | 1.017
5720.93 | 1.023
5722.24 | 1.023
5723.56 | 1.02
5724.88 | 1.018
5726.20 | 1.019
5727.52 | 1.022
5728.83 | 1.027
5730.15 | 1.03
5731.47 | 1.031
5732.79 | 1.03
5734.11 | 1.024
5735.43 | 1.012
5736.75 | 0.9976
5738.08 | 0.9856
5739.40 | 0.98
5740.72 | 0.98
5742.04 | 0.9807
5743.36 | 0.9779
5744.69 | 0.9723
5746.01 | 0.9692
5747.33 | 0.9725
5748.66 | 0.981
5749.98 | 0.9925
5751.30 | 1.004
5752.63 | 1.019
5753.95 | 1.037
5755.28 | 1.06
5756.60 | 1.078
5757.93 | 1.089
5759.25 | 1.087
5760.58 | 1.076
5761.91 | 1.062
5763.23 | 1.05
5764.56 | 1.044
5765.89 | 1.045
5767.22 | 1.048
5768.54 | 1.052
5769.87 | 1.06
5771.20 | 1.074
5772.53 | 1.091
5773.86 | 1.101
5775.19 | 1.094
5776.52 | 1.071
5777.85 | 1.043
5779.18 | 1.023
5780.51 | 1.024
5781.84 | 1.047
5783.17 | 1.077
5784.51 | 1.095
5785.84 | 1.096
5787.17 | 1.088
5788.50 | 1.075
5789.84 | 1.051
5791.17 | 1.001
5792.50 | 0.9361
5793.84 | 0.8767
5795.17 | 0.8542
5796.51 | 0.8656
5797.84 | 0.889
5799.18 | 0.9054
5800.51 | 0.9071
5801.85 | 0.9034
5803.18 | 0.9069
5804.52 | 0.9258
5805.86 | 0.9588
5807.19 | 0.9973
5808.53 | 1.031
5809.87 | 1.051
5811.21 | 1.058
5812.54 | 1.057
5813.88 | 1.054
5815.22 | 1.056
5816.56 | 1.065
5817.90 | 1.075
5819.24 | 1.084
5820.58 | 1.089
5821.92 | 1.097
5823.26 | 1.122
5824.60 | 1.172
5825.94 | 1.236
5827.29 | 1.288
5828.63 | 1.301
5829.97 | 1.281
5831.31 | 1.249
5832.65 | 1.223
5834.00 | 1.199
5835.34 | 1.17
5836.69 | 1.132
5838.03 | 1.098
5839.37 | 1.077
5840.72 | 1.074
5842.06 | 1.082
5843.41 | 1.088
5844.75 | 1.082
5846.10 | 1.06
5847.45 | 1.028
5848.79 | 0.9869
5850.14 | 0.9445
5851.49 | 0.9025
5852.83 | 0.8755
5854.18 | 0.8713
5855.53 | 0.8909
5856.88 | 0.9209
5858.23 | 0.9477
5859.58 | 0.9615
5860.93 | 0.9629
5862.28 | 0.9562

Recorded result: 0.8 angstrom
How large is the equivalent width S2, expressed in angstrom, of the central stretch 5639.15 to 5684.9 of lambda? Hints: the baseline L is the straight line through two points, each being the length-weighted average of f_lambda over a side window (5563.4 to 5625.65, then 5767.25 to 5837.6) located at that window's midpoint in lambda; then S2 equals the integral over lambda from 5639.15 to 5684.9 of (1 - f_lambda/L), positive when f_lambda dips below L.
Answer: 2.8 angstrom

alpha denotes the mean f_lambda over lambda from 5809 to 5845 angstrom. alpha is 1.13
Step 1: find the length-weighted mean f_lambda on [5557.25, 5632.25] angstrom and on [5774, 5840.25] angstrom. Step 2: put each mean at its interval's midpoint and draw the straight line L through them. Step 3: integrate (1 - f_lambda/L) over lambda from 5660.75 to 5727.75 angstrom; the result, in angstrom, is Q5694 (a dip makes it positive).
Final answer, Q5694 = 2.2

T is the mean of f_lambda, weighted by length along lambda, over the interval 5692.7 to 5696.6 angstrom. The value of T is 1.04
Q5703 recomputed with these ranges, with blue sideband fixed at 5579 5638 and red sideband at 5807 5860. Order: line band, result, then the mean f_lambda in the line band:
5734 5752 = 0.9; 0.986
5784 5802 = 1.5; 0.968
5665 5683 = 1.1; 0.946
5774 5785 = -0.1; 1.06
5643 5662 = 1.0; 0.947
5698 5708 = 0.7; 0.948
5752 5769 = -0.2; 1.06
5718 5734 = 0.1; 1.02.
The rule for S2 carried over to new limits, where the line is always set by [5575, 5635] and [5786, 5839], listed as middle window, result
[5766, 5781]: -0.25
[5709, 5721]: 0.34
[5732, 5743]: 0.33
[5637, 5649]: 0.99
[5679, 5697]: -0.23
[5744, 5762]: 0.15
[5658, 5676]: 0.39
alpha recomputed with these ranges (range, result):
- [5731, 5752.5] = 0.993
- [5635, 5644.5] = 0.936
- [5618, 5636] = 0.995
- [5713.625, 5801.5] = 1.02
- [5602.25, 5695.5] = 0.984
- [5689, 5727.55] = 1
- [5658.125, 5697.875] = 0.993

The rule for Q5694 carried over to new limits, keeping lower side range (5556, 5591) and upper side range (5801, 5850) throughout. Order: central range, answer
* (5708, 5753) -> 2.3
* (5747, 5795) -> 1.1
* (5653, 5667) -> 0.5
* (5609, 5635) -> 0.3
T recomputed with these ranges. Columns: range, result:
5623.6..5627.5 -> 0.976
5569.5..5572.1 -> 0.979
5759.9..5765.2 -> 1.06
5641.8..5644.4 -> 0.846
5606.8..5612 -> 1.04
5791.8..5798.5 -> 0.885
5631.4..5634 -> 1.01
